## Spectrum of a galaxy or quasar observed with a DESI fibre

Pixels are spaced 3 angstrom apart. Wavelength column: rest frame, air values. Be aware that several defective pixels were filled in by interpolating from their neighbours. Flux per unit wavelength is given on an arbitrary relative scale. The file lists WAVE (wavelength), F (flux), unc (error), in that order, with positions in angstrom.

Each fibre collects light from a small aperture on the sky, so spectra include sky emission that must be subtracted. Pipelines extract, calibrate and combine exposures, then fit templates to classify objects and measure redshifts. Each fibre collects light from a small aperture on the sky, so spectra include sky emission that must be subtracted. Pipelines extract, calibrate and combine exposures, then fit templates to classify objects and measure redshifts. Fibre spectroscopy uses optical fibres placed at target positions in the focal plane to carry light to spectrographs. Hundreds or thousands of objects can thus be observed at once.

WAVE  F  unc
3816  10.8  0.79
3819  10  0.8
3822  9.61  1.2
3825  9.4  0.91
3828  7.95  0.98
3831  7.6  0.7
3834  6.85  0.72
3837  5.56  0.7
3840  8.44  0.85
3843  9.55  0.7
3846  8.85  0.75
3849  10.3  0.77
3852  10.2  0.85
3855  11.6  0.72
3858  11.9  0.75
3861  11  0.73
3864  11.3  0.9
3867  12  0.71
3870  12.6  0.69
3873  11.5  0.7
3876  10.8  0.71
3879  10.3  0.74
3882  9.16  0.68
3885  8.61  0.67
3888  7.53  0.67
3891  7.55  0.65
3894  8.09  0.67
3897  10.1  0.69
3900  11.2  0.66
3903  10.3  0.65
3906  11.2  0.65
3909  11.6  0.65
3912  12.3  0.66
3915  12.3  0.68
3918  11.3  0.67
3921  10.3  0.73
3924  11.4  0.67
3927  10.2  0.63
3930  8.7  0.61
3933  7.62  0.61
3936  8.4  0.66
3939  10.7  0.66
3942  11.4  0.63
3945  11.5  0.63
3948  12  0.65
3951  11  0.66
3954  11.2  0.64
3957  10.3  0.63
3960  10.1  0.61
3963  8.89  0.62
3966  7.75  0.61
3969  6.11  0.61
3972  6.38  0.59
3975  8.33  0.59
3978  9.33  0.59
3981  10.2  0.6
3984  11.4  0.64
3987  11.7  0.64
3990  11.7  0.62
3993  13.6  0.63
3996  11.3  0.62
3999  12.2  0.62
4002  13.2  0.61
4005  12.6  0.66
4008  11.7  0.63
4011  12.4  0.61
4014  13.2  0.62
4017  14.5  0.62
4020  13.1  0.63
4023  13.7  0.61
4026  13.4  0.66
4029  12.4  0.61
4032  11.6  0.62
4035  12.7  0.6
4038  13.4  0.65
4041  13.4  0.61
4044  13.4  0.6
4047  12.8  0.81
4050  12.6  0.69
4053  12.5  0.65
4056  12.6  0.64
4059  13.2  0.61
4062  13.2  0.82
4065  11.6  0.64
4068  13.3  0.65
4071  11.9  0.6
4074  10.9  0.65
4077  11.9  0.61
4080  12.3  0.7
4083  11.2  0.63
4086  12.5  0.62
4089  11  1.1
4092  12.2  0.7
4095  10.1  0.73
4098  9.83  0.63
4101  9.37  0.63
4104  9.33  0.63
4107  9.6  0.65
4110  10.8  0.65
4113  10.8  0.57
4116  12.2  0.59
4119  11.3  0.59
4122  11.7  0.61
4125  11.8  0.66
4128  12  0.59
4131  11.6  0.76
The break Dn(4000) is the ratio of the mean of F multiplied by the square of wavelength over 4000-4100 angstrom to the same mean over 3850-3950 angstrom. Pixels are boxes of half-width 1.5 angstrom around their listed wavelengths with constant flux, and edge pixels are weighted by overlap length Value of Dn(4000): 1.27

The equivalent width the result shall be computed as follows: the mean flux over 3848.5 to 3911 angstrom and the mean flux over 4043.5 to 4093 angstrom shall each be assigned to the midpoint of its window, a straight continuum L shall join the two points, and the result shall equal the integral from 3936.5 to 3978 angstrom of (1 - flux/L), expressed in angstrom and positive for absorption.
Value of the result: 5.8 angstrom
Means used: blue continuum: 10.4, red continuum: 12.3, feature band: 9.62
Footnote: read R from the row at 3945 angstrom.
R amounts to 11.5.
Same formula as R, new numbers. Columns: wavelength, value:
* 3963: 8.89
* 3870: 12.6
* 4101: 9.37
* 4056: 12.6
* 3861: 11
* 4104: 9.33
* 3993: 13.6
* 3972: 6.38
